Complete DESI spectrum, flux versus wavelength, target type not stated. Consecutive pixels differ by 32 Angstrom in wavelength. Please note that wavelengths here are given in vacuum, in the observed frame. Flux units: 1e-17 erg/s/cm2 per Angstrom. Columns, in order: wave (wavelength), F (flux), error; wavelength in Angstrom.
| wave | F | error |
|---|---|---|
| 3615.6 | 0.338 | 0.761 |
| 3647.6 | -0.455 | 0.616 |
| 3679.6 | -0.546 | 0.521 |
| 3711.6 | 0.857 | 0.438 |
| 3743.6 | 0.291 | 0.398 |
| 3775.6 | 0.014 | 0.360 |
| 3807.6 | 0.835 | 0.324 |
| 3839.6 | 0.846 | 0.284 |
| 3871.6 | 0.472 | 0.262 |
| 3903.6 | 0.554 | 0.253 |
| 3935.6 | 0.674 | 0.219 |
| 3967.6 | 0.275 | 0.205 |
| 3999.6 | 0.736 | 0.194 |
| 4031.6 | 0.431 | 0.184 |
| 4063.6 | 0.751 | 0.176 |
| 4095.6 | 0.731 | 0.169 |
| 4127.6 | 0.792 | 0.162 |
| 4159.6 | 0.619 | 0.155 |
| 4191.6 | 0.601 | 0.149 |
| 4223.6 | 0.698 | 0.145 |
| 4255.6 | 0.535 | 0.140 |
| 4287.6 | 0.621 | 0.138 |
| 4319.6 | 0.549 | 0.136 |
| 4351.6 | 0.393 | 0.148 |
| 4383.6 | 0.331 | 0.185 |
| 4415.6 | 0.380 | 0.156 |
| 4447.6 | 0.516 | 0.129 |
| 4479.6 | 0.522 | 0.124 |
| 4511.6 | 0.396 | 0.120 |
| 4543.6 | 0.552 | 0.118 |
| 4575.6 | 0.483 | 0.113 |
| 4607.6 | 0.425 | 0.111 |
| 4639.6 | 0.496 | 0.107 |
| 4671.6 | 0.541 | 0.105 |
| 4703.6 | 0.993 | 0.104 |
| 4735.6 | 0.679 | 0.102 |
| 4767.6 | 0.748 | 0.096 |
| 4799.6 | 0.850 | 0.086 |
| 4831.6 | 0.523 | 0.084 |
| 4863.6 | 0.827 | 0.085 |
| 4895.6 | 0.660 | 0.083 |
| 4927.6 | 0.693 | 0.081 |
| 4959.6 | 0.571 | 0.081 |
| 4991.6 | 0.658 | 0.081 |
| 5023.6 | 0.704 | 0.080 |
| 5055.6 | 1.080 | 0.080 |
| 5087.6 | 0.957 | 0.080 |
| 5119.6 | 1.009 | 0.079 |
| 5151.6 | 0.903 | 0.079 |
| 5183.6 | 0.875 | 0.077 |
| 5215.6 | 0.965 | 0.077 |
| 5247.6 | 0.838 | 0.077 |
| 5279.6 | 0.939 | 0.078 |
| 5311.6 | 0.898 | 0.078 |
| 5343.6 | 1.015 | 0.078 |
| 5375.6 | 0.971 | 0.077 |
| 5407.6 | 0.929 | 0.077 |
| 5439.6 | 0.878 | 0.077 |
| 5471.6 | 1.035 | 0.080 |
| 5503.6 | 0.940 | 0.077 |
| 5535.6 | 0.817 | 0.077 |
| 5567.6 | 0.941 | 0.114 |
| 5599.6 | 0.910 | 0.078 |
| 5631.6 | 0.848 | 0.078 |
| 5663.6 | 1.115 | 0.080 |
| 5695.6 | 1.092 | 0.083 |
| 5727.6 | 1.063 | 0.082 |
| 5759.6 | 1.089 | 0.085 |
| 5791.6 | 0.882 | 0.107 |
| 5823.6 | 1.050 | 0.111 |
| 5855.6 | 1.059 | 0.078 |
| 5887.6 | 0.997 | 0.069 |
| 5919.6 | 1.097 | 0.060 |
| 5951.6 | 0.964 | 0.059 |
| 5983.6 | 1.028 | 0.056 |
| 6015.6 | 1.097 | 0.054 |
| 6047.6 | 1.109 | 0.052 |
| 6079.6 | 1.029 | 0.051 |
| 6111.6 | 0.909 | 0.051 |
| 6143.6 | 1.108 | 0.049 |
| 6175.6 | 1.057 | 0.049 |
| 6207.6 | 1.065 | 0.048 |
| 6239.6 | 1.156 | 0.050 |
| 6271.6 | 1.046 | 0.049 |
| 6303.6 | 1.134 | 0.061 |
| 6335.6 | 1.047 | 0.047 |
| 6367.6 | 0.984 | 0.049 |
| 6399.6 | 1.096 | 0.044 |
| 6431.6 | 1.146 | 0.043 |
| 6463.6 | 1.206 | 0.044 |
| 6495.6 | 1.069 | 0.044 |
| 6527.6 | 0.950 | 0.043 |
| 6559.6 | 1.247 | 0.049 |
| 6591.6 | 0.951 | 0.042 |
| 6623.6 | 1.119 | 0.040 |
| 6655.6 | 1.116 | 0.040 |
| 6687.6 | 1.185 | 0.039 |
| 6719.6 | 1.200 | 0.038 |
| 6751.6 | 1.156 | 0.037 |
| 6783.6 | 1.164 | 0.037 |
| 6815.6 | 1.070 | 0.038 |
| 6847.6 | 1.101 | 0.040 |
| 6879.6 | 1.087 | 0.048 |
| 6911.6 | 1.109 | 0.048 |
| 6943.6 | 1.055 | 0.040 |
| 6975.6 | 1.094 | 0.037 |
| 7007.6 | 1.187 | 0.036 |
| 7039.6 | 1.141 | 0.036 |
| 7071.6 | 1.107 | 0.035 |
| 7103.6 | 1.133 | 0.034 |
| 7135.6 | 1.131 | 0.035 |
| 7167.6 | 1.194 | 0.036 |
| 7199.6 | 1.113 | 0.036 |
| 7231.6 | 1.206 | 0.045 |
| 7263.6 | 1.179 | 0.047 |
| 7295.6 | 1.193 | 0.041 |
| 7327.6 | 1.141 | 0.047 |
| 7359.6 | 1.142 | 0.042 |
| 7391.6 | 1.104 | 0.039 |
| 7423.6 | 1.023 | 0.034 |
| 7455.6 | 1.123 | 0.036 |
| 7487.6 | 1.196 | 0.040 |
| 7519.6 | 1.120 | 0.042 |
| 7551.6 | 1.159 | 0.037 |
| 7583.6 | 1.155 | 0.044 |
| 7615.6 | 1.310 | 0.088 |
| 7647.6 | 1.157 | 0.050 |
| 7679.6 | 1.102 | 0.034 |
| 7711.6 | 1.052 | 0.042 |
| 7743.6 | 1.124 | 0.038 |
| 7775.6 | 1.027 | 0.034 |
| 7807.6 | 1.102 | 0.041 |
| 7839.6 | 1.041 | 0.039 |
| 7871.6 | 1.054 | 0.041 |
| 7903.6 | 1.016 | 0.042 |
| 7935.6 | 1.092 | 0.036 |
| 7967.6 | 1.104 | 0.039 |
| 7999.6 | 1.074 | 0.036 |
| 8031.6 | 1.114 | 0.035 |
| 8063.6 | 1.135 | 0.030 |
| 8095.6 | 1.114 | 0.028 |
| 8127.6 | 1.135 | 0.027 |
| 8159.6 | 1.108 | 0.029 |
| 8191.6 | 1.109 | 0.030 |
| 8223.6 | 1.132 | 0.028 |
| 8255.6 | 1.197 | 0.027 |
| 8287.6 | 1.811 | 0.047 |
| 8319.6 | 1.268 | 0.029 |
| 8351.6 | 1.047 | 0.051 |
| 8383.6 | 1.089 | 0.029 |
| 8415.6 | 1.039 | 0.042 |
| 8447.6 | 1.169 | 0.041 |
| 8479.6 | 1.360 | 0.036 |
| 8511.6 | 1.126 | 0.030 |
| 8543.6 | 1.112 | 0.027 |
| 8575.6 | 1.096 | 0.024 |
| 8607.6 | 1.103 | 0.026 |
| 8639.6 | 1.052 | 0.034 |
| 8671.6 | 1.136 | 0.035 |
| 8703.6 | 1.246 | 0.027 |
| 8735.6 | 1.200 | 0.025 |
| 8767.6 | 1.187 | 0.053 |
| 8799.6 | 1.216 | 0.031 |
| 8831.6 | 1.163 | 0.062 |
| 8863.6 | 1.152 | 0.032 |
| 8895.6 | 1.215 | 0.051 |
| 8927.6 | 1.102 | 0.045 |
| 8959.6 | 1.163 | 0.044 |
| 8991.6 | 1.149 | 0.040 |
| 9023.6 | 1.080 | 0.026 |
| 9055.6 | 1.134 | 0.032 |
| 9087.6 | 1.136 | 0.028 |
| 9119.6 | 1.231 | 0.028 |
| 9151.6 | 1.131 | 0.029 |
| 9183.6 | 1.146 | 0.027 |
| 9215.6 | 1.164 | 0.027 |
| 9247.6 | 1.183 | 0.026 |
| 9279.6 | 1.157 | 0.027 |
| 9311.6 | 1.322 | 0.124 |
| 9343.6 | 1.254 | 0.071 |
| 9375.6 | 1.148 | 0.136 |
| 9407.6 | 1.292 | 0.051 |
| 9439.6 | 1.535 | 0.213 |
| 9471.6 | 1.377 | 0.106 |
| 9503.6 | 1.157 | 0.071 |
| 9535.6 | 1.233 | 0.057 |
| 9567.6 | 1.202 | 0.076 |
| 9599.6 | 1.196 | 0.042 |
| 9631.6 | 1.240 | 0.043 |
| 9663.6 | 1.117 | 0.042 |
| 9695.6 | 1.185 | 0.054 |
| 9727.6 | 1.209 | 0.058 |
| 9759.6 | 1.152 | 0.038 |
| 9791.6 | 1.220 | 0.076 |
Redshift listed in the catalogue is 0.26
